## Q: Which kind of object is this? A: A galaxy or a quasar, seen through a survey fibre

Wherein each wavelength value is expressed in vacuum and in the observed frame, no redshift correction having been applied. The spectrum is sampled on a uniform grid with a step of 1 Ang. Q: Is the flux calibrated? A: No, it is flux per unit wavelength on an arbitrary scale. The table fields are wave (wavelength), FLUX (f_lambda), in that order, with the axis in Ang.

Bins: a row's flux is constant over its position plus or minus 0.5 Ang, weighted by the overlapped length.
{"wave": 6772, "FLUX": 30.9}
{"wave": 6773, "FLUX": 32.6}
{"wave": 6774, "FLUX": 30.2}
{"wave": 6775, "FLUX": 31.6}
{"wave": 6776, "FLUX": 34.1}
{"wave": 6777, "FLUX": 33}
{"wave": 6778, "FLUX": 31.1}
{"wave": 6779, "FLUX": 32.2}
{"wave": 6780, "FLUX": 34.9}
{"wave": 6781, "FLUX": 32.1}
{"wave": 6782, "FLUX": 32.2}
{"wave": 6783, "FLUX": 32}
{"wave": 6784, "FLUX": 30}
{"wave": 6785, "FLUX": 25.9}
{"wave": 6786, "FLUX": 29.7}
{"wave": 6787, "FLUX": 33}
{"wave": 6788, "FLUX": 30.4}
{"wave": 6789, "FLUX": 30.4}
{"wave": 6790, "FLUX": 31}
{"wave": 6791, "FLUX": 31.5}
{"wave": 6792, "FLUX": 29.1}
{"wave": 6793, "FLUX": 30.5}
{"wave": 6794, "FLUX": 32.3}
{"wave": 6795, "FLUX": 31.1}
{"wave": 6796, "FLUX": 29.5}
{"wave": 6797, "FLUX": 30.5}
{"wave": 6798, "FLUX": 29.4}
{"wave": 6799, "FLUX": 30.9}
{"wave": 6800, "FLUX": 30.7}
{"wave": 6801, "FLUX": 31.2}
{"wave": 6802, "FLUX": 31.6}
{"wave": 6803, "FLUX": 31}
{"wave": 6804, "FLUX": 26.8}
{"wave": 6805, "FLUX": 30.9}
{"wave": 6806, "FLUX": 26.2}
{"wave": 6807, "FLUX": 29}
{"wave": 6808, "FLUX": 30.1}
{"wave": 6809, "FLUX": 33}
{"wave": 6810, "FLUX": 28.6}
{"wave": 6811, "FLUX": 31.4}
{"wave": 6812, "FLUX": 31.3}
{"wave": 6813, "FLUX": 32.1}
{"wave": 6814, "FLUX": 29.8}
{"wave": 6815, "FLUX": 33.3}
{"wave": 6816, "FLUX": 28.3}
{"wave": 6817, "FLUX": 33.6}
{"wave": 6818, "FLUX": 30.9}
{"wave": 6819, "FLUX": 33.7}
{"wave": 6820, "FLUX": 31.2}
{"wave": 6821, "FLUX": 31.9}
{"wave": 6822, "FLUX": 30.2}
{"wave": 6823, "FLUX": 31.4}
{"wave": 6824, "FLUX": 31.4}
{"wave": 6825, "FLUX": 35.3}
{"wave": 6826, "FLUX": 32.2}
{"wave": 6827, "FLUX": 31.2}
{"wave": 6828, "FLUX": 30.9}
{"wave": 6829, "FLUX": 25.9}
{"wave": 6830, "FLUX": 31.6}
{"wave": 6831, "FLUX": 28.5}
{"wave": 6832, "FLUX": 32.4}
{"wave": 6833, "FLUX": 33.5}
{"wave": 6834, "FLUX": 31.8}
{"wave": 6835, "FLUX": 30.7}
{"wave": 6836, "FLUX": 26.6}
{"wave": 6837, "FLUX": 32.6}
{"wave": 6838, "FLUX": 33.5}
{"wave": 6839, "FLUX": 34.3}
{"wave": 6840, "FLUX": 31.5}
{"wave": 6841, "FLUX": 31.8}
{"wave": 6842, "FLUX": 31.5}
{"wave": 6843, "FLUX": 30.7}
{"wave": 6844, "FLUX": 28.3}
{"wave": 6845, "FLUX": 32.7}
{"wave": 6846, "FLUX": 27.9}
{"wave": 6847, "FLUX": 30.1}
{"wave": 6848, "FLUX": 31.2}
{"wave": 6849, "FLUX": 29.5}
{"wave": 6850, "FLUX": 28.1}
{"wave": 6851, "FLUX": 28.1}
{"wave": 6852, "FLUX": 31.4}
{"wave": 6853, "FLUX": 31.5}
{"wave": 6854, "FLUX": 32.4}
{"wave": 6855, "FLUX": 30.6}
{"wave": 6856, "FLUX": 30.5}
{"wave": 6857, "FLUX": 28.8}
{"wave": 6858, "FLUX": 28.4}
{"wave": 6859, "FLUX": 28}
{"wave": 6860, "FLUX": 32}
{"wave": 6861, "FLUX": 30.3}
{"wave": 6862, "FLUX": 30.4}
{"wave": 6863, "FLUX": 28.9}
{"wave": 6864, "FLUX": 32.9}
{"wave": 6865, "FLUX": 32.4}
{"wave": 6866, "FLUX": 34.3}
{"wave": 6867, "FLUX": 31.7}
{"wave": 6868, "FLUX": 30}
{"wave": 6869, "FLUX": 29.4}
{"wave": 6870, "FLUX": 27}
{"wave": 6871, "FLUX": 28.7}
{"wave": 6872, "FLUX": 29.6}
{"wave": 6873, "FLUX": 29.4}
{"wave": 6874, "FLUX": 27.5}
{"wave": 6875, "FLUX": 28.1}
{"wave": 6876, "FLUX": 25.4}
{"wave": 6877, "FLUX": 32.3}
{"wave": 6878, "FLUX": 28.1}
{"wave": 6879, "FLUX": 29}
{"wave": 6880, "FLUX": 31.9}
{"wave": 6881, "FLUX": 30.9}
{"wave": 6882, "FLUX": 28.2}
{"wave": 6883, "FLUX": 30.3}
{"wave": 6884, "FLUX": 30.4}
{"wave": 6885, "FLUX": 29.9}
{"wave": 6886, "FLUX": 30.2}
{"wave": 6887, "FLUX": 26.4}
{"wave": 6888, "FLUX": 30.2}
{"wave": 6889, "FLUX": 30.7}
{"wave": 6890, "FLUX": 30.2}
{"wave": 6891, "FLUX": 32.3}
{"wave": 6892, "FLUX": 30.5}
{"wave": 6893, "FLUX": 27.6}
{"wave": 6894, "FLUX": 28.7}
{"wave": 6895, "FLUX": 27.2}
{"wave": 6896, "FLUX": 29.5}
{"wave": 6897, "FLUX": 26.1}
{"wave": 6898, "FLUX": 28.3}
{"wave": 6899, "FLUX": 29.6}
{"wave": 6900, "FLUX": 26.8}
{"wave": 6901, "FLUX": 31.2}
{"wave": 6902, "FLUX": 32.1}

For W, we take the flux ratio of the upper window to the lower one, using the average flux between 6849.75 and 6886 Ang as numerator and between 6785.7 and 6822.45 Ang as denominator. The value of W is 0.97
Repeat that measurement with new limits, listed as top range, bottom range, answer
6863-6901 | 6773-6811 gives 0.96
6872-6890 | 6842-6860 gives 0.98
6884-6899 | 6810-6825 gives 0.93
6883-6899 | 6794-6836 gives 0.95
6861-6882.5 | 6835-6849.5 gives 0.97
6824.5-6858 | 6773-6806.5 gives 1.00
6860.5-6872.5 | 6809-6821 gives 0.97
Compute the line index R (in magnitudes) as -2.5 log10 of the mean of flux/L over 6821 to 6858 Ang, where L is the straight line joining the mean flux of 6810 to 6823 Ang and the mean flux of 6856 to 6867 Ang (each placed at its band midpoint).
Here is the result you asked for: 0.01 mag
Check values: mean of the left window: 31.4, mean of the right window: 30.7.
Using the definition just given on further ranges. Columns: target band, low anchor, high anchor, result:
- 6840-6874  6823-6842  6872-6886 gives 0.00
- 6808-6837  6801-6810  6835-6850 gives -0.03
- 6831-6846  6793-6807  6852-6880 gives -0.05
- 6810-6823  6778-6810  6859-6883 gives -0.03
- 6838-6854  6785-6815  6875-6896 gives -0.03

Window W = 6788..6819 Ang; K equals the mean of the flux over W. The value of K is 30.6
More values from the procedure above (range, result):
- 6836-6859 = 30.6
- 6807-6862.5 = 30.9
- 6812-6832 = 31.3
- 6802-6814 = 30.1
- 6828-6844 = 31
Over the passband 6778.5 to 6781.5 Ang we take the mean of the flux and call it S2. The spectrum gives 33.1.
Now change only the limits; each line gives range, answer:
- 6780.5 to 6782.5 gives 32.2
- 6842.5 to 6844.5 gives 29.5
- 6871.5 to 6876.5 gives 28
